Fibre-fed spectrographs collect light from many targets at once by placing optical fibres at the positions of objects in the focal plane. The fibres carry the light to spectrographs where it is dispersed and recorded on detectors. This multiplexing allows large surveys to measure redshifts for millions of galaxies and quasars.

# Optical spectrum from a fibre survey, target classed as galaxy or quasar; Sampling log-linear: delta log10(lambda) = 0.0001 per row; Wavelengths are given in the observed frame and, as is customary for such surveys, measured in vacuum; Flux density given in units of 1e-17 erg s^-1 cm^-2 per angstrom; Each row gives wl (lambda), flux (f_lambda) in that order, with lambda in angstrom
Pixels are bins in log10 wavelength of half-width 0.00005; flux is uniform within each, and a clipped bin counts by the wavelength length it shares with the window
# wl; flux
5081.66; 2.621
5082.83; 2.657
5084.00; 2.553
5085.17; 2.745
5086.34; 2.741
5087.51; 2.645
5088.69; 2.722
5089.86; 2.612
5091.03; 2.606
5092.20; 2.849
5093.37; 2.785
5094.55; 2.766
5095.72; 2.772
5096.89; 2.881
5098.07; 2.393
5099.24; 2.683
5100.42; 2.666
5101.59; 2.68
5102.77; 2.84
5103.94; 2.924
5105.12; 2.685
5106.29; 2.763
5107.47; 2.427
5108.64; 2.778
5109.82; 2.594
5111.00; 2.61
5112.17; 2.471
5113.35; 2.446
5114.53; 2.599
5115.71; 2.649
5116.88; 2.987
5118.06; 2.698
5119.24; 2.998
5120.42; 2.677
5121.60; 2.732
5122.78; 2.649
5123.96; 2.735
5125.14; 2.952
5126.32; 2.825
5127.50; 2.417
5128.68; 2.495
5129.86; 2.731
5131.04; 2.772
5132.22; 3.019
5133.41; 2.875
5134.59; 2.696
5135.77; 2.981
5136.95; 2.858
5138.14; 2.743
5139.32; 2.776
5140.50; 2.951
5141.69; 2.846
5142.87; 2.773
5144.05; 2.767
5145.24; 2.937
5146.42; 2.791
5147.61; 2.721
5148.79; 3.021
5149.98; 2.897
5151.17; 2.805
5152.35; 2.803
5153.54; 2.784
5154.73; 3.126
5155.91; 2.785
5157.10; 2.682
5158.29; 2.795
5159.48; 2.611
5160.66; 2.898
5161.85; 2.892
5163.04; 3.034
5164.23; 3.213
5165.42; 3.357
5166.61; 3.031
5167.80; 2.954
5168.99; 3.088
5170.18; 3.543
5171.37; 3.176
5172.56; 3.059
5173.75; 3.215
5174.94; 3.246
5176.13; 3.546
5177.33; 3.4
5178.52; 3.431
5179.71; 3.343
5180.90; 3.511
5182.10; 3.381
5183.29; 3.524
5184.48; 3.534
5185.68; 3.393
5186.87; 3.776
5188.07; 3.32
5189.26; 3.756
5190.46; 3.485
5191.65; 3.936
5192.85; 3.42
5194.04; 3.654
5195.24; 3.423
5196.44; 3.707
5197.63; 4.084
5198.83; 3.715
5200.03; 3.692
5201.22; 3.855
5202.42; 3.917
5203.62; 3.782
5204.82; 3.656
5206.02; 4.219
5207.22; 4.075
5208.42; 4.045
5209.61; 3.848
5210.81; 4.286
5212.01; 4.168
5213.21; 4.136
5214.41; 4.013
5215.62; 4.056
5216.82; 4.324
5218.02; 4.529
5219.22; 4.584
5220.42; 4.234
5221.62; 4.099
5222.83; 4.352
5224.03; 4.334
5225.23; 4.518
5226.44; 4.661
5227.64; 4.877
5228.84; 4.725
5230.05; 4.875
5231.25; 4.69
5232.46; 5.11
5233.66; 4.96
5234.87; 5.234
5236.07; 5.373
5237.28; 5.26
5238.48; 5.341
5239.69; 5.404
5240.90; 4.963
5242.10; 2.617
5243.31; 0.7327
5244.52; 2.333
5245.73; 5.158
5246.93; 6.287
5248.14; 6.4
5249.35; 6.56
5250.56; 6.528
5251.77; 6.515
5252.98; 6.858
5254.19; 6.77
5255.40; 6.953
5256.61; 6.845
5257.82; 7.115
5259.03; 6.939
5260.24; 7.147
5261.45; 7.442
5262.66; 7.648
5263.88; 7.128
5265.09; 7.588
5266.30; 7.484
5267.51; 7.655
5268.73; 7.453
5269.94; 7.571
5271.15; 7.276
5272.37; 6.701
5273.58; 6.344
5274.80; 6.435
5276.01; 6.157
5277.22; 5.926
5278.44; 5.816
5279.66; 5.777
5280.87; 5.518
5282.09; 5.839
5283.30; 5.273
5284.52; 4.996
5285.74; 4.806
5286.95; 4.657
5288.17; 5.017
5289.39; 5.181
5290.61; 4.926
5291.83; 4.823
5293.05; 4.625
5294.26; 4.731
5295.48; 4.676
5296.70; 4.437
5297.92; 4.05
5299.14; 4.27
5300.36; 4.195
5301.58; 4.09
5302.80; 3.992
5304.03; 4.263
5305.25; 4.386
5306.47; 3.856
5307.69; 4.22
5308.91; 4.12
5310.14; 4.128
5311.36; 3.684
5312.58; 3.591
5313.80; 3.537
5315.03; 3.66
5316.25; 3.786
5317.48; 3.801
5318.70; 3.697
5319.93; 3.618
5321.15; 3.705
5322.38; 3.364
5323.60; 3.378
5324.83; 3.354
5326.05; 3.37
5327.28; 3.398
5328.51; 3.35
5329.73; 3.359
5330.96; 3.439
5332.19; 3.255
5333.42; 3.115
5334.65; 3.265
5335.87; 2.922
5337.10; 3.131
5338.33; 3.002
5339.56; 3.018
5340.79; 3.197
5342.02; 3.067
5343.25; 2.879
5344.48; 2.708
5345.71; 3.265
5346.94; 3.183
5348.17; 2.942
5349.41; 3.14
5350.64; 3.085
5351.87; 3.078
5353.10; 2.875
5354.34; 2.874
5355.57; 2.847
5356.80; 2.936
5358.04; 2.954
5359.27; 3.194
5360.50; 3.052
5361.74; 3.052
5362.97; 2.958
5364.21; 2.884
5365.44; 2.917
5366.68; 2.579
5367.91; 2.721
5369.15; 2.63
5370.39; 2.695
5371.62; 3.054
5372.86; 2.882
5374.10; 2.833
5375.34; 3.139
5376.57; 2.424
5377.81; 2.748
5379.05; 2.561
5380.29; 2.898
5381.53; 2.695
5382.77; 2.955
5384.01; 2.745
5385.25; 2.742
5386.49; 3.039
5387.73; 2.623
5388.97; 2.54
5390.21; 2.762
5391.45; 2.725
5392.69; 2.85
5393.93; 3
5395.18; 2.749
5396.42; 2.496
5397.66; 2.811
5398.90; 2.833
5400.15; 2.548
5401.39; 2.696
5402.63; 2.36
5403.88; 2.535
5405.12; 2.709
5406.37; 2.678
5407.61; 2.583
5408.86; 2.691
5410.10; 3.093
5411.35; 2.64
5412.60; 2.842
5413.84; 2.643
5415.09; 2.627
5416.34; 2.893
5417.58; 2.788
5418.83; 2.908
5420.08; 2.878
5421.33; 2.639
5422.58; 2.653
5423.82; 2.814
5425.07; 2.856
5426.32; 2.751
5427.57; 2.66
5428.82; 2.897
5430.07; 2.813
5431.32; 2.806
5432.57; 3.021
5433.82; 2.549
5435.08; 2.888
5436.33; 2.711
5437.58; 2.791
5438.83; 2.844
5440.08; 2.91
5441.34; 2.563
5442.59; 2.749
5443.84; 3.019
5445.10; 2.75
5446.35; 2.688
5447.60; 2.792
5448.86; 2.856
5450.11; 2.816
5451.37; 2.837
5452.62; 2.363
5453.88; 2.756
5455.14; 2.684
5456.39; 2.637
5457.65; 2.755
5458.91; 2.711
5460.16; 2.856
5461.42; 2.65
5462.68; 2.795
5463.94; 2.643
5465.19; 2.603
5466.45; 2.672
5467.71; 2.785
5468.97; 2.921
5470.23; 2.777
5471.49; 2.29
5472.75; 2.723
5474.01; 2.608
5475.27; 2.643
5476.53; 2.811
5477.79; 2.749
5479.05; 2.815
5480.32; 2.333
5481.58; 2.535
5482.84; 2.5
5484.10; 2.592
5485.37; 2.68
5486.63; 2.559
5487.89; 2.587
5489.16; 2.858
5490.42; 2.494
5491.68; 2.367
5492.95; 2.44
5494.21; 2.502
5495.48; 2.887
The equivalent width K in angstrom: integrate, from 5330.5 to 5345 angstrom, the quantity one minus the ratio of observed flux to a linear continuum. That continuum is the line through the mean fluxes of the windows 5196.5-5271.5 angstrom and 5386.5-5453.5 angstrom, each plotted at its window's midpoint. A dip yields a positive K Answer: 2.8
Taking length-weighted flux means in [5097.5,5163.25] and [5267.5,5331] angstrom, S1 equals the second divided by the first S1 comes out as 1.7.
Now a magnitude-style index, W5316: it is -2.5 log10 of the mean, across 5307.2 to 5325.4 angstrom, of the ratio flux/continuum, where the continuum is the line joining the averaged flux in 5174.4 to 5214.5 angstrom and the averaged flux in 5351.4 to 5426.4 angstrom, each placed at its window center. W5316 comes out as -0.18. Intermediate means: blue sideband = 3.71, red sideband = 2.79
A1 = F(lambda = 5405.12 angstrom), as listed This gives 2.709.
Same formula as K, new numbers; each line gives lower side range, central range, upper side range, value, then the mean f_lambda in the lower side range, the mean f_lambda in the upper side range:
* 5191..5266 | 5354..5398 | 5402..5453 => 6.5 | 4.91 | 2.76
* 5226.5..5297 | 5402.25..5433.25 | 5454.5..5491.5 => 6.3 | 5.73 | 2.66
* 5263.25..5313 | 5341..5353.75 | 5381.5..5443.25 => 3.3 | 5.31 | 2.75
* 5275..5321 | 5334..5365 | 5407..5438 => 6.5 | 4.55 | 2.78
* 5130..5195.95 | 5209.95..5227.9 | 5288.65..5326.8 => -4.4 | 3.11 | 4.05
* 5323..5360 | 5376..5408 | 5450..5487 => 2.6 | 3.12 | 2.67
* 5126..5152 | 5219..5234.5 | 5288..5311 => -4.0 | 2.8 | 4.4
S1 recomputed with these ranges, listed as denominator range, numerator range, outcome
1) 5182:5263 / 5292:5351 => 0.78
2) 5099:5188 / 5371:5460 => 0.94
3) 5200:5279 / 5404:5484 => 0.51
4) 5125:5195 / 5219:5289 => 1.85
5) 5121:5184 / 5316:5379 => 1.04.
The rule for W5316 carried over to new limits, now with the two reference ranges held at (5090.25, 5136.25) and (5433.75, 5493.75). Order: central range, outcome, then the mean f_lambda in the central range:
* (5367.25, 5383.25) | -0.04 mag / 2.78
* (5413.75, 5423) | -0.03 mag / 2.76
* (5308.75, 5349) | -0.24 mag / 3.36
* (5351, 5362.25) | -0.11 mag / 2.99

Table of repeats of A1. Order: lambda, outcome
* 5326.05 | 3.37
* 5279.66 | 5.777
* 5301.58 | 4.09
